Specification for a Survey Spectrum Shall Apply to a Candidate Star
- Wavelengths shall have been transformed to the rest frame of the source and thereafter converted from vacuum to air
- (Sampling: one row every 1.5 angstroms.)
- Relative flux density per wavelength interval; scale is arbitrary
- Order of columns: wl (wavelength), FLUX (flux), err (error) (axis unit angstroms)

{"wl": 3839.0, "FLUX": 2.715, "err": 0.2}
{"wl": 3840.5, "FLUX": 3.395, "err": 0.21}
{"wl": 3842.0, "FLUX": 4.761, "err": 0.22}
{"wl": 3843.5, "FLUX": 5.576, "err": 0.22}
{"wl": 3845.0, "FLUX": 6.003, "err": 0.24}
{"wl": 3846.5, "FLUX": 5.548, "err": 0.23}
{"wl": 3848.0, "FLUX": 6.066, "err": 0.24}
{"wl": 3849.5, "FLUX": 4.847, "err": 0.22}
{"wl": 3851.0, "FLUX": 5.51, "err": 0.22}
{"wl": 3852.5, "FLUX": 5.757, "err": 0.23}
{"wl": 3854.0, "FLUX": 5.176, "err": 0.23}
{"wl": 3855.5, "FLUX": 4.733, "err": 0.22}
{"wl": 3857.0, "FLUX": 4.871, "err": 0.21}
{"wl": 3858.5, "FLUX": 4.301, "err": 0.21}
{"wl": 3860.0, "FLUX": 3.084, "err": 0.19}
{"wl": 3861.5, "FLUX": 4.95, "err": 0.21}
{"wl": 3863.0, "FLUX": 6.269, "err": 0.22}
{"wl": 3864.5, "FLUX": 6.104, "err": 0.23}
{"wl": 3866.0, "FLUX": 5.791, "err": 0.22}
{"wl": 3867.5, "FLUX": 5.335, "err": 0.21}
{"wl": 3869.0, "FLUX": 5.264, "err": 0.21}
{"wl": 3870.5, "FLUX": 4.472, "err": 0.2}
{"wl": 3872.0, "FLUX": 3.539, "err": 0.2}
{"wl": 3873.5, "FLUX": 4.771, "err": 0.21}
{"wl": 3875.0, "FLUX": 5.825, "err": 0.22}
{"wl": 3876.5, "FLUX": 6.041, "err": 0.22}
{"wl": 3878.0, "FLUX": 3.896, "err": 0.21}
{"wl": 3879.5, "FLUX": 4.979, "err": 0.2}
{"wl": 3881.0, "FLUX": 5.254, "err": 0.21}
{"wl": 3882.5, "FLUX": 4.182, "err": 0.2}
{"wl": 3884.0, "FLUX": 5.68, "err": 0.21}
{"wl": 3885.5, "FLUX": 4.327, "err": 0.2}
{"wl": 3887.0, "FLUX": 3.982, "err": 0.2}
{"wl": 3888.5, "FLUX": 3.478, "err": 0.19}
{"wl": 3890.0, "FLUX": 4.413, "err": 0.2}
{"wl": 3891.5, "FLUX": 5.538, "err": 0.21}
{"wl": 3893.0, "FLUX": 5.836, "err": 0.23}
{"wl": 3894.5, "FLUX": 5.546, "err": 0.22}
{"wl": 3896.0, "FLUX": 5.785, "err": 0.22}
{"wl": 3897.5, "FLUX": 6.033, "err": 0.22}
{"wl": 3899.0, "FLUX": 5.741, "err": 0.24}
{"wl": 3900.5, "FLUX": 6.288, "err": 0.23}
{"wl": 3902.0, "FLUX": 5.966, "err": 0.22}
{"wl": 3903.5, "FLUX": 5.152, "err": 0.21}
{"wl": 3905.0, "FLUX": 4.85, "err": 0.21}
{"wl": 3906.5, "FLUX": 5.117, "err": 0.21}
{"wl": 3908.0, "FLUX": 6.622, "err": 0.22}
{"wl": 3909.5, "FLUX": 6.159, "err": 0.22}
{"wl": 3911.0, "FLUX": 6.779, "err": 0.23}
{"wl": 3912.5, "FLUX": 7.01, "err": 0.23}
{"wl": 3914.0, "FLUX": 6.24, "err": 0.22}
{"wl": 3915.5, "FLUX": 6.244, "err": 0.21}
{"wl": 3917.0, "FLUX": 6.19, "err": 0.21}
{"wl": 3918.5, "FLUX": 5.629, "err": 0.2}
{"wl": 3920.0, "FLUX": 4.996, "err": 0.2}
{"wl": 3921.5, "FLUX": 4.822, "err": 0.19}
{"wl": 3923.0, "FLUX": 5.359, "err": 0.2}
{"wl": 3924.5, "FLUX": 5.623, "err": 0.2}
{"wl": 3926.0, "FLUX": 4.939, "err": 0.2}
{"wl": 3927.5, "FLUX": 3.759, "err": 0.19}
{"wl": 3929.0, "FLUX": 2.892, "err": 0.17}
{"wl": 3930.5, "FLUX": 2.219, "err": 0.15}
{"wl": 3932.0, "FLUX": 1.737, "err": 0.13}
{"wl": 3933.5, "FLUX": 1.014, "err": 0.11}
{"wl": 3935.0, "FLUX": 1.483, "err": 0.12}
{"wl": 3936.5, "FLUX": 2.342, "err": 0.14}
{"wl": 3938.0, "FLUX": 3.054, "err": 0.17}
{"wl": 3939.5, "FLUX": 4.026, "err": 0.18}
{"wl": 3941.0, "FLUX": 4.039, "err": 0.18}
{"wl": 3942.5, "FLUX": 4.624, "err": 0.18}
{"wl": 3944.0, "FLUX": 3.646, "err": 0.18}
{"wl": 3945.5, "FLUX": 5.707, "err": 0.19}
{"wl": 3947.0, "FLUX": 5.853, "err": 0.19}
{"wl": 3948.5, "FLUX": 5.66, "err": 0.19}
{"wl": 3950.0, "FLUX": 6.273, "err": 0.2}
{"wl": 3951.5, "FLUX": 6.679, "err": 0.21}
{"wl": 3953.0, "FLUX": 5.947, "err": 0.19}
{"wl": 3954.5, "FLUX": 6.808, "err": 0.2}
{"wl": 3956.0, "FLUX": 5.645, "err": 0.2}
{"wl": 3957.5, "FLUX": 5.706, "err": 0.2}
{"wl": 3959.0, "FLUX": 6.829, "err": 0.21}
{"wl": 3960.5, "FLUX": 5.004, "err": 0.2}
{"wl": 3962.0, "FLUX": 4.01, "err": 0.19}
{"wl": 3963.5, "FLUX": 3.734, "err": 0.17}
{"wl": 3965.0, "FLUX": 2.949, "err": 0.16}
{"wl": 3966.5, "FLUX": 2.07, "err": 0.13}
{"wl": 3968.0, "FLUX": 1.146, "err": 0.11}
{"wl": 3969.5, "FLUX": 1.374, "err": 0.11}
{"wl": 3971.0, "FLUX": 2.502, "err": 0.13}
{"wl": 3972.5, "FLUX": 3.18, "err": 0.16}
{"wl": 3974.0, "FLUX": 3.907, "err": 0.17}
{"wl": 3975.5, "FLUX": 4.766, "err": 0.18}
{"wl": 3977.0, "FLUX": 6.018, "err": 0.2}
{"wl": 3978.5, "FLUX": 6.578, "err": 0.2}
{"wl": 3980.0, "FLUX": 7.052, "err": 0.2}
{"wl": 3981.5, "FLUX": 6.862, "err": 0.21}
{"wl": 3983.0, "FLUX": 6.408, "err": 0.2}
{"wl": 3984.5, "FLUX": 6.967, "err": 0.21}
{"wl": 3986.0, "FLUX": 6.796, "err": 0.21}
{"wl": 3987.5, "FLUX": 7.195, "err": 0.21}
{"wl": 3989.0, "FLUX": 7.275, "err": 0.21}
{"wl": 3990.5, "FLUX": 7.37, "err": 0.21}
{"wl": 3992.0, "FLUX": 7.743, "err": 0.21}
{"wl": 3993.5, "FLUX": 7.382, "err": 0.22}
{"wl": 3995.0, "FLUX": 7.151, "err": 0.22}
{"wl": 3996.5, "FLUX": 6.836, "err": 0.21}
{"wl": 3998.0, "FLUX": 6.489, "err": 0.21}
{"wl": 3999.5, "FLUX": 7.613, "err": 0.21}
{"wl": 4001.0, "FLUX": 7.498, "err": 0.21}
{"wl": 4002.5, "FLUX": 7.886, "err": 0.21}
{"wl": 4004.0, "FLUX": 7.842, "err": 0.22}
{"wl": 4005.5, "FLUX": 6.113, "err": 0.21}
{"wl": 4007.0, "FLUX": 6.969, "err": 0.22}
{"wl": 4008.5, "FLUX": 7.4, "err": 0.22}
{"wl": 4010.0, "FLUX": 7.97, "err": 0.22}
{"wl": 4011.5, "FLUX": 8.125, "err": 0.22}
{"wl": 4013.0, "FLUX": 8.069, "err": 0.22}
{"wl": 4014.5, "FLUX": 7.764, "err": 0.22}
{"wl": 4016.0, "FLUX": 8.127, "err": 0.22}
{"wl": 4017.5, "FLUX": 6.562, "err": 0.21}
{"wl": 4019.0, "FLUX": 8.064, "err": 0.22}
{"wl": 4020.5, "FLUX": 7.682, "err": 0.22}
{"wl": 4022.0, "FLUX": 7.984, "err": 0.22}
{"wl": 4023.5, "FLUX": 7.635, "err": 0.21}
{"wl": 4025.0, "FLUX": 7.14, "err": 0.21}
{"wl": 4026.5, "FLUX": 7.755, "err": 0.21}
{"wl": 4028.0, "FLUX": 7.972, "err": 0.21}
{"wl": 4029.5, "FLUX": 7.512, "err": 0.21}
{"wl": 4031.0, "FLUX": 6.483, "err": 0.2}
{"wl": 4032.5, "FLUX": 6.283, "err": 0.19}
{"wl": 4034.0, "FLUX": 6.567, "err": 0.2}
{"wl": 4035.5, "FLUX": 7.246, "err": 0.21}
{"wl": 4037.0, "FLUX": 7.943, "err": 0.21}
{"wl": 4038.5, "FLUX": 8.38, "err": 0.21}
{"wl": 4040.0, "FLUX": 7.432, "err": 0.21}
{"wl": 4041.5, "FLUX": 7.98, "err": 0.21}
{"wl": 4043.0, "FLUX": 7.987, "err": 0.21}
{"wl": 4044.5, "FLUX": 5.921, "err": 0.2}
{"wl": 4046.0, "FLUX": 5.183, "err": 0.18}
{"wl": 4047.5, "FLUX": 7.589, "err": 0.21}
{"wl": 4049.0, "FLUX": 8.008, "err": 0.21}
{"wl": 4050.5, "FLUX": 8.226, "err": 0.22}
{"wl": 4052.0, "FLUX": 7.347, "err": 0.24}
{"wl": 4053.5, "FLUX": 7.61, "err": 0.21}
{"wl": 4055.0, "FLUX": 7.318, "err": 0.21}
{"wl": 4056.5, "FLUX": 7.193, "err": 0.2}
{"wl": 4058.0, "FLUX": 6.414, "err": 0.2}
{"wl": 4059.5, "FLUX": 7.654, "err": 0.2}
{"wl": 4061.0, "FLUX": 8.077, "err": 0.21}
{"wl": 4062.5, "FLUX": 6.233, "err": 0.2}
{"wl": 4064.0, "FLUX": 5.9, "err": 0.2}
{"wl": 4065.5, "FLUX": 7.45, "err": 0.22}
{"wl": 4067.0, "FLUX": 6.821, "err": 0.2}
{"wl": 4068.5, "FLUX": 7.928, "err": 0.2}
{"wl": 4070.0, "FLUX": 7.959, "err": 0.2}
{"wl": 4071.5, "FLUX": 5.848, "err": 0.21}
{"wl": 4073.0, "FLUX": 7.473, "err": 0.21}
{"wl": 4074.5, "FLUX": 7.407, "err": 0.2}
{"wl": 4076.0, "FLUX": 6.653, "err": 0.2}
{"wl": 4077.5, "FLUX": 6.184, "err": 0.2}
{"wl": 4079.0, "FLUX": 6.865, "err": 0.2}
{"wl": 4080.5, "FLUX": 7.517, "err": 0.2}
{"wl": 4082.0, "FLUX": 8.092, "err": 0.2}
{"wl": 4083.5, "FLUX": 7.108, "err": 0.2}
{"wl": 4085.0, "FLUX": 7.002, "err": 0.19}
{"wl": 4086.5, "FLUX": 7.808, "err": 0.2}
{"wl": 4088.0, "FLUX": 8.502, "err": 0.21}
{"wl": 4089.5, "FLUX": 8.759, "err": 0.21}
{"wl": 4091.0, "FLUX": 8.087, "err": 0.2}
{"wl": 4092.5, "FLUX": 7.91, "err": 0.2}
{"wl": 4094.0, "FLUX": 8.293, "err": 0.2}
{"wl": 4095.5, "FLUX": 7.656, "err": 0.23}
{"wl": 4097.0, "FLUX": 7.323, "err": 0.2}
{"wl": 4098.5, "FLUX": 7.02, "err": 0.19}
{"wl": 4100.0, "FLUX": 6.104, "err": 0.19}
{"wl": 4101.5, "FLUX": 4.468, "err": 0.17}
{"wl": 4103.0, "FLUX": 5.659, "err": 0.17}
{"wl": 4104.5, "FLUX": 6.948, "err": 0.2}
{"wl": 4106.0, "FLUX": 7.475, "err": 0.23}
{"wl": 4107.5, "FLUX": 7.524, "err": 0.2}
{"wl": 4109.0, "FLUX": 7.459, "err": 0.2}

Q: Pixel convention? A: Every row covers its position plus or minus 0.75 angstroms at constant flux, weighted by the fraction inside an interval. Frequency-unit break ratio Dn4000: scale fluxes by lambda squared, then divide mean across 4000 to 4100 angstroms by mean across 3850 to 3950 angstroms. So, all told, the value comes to 1.63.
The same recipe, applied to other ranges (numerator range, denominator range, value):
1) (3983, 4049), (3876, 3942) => 1.62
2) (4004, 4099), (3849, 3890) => 1.66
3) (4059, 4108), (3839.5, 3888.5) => 1.62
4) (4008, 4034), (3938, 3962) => 1.45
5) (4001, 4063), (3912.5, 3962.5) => 1.64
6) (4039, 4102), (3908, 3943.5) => 1.76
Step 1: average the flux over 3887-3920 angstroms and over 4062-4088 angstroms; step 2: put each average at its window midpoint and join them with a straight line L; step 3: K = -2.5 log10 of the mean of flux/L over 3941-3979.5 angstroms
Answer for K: 0.30 mag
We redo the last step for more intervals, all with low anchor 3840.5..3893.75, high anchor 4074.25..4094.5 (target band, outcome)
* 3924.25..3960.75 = 0.32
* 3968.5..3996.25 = 0.09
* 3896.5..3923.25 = -0.06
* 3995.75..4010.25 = -0.10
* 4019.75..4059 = -0.04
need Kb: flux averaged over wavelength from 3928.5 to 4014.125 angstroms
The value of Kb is 5.39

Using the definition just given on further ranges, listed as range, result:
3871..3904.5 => 5.1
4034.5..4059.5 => 7.36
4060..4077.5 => 7.04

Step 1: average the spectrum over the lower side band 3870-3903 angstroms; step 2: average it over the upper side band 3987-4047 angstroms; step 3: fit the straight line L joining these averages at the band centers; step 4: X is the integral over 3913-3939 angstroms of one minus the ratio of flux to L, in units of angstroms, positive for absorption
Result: 7.53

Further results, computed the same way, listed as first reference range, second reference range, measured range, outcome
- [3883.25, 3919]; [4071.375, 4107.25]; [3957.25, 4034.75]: 1.0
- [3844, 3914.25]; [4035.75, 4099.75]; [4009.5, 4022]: -1.8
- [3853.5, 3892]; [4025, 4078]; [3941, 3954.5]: 0.7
